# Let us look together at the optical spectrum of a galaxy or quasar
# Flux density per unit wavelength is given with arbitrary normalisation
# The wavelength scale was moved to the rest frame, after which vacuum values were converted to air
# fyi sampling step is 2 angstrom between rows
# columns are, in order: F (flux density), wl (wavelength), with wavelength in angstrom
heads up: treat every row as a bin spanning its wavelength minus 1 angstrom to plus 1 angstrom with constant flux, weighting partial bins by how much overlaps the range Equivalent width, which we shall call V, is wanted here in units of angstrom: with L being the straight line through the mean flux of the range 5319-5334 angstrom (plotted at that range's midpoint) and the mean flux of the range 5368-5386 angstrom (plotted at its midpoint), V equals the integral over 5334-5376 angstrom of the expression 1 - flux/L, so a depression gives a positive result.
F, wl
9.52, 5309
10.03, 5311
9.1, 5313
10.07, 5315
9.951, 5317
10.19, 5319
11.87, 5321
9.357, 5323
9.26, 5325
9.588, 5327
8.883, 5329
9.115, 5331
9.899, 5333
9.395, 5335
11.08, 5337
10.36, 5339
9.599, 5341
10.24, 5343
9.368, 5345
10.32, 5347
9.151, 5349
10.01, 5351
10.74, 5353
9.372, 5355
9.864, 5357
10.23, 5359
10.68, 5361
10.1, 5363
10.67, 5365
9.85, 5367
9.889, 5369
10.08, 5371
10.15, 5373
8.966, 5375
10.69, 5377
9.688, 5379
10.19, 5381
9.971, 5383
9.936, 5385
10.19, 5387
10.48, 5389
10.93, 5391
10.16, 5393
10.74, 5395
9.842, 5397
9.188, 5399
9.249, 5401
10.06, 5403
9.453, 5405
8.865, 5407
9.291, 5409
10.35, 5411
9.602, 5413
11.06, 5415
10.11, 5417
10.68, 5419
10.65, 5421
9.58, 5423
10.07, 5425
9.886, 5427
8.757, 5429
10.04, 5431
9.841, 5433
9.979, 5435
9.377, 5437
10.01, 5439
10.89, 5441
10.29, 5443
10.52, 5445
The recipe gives -0.62 angstrom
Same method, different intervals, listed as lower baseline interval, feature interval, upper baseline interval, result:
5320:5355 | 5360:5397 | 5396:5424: -1.2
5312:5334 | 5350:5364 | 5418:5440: -0.5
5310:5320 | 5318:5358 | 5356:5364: 0.6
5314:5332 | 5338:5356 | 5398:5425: -0.2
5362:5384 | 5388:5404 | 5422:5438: -0.3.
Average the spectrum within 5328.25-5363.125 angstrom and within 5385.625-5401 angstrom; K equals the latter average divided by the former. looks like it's 1.0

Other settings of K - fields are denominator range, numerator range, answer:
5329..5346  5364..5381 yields 1.02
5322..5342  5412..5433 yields 1.04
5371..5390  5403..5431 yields 0.99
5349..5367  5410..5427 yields 1.01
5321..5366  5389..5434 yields 1.00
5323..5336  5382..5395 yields 1.10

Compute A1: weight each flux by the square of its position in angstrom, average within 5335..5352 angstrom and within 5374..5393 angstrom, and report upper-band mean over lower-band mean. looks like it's 1.03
